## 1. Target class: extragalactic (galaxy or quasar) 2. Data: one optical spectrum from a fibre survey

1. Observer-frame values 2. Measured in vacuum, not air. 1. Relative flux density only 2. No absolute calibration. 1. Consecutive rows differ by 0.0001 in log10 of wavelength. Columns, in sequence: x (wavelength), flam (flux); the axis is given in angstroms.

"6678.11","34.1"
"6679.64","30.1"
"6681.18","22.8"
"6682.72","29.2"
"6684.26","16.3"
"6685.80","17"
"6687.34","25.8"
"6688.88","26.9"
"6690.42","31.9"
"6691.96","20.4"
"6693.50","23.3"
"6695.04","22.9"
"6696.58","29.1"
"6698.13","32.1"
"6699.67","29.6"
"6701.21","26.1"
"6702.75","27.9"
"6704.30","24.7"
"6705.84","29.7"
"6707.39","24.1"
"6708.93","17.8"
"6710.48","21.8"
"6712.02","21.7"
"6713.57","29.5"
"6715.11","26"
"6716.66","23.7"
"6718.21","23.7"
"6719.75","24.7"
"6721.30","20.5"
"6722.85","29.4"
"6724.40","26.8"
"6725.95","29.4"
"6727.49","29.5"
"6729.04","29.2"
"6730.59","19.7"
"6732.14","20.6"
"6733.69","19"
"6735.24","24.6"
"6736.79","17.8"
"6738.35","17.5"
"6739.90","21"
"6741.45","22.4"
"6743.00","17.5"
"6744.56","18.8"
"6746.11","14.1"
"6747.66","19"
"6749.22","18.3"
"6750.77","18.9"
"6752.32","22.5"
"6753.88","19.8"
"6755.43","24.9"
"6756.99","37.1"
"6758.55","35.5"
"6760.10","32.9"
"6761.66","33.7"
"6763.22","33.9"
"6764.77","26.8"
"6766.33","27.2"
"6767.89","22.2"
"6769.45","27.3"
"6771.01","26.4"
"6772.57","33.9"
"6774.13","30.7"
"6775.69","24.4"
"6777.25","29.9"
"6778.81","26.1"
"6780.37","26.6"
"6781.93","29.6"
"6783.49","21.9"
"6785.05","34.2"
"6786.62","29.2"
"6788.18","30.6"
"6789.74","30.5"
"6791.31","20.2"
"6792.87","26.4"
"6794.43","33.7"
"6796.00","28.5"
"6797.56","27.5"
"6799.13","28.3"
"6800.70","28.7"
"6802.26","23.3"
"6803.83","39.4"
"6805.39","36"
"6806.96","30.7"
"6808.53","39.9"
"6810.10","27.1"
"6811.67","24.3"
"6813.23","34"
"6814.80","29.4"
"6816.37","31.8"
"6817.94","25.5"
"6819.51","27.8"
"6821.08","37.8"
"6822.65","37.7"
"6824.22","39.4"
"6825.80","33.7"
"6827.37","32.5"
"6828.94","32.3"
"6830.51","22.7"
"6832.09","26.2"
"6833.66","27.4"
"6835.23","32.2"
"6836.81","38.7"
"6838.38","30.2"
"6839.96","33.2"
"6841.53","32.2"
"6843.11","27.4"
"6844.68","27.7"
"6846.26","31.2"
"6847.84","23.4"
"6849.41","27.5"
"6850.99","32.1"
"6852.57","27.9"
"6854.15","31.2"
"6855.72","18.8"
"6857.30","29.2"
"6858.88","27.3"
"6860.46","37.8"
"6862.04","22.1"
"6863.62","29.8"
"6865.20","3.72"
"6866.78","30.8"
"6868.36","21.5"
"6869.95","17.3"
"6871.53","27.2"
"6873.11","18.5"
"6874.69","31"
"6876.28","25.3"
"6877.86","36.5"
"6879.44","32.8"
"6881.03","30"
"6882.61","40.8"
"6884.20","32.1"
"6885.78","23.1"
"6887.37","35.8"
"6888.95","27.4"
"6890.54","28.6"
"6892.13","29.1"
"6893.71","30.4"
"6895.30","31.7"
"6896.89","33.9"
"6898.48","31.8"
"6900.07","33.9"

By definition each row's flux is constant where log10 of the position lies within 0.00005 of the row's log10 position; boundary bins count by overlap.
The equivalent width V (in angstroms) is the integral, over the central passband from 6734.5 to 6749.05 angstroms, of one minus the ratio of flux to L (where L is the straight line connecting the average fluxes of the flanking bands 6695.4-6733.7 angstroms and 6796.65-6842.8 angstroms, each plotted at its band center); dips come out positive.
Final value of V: 4.25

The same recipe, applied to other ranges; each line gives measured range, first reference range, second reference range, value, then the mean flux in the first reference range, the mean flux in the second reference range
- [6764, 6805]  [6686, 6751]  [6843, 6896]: -4.42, 23.7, 27.9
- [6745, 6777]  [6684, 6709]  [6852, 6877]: -1.55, 25.4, 24.9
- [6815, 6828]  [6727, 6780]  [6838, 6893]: -3.09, 24.8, 28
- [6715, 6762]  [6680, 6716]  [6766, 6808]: 5.38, 25.1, 28.7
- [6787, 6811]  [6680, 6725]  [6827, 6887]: -2.64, 25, 28.2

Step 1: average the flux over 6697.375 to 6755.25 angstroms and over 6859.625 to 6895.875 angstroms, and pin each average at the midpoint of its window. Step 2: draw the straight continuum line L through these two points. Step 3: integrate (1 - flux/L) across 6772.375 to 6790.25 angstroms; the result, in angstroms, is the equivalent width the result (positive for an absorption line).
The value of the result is -2.7 angstroms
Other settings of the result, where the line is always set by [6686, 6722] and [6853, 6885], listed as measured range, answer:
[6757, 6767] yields -2.4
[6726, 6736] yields 0.5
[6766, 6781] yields -0.8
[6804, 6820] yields -2.7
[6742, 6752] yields 3.0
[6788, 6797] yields -0.6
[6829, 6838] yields -1.0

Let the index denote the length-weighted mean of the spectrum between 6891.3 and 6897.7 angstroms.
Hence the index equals 31.3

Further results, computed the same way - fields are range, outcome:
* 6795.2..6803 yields 27.3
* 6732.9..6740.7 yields 20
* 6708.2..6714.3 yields 22.7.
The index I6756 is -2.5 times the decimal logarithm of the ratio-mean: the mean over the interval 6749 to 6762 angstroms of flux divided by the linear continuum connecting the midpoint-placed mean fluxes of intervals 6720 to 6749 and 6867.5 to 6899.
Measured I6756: -0.18 mag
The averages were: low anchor 22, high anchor 29.2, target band 27.2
